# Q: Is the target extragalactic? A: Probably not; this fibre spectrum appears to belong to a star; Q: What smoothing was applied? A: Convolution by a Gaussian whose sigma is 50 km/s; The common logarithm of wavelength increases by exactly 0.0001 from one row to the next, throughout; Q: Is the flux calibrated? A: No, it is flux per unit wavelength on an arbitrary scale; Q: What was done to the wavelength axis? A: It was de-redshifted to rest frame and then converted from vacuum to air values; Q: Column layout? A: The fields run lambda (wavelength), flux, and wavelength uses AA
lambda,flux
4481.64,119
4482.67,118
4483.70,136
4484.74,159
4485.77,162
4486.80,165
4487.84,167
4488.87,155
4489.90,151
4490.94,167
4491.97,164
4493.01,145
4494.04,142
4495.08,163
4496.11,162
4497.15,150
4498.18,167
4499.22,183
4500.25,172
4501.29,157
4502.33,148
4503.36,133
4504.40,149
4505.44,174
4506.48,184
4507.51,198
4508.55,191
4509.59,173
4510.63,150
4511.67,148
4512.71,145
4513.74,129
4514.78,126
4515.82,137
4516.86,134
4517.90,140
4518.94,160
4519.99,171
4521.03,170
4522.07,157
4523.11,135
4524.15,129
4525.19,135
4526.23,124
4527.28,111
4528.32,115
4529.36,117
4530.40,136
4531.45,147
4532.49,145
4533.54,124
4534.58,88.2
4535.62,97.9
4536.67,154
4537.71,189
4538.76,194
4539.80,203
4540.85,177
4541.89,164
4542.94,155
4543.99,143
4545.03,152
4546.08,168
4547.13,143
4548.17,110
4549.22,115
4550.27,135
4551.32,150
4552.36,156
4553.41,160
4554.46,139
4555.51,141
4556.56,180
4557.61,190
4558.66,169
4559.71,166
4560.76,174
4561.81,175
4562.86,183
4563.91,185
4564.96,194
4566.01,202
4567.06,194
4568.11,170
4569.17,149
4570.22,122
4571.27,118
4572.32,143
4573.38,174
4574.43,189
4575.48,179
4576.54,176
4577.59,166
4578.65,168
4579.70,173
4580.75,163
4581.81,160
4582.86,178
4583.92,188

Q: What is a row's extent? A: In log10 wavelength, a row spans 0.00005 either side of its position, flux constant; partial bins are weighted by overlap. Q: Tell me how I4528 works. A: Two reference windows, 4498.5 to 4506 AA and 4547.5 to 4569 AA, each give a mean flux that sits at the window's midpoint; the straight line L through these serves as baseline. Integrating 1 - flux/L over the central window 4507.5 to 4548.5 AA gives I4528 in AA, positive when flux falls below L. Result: 3.8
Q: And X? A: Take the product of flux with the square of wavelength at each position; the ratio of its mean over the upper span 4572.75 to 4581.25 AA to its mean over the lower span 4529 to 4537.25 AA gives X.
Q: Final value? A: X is 1.39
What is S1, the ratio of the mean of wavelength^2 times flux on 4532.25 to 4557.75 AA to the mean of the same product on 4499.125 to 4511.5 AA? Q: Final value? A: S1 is 0.92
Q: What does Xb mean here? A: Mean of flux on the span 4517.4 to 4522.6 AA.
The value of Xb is 159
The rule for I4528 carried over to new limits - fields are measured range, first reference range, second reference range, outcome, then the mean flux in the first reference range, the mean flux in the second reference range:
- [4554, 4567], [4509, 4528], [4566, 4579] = -1.34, 143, 164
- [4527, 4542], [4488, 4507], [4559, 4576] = 1.90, 159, 170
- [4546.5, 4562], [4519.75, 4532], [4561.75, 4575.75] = 0.54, 137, 170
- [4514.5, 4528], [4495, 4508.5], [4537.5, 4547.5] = 2.13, 166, 168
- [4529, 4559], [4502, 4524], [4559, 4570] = 3.32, 154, 177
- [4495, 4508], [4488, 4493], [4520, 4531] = -1.19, 158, 135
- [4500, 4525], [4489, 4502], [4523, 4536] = -2.22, 160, 123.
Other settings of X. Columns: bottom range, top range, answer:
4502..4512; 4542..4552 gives 0.88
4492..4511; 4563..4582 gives 1.06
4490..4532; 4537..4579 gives 1.11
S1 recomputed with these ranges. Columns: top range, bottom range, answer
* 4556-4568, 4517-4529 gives 1.33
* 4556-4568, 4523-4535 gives 1.47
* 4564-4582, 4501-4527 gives 1.14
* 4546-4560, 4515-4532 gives 1.10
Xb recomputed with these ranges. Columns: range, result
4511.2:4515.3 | 137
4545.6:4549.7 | 134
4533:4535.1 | 106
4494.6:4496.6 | 163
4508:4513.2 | 161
